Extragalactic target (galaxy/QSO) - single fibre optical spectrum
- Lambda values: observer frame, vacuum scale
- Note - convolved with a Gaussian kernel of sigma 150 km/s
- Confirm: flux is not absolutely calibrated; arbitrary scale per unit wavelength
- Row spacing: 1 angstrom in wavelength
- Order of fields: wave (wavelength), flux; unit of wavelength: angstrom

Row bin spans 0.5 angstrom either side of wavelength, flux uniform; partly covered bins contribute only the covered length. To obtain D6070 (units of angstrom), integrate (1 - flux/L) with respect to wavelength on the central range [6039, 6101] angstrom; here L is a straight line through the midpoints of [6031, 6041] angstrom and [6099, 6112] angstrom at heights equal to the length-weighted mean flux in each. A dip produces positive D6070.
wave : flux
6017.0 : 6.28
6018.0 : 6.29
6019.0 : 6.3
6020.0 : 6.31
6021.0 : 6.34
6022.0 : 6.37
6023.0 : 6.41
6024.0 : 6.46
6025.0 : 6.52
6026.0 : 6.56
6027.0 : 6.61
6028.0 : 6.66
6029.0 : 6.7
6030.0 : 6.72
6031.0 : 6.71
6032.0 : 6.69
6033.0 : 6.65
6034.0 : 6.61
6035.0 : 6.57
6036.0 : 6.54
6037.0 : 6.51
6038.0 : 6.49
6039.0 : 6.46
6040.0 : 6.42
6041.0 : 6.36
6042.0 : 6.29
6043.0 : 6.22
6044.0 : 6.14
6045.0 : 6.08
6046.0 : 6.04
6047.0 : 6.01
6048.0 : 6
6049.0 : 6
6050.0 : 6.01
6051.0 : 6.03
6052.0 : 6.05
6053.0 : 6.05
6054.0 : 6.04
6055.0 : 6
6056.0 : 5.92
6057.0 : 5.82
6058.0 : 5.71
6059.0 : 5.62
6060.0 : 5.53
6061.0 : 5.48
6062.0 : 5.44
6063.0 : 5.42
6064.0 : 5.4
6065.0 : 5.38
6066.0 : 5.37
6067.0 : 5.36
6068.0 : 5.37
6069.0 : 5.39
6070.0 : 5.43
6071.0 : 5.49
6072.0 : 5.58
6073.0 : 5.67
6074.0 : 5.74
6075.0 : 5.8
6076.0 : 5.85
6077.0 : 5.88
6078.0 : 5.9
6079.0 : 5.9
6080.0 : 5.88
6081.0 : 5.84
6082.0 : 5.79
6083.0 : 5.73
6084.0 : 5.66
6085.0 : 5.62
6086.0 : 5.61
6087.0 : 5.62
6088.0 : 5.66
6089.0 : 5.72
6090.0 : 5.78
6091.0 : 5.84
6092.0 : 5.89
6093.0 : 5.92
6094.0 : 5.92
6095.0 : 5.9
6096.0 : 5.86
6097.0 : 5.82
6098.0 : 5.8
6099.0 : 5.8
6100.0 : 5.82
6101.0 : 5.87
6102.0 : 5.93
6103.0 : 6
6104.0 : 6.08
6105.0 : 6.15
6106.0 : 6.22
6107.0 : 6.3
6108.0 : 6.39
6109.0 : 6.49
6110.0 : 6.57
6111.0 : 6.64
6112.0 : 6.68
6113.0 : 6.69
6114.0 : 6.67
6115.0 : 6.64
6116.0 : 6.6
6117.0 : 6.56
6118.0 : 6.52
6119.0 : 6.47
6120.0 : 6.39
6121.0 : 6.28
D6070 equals 5.6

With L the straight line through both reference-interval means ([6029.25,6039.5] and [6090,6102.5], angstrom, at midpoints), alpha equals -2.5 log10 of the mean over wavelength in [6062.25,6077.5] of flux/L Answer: 0.117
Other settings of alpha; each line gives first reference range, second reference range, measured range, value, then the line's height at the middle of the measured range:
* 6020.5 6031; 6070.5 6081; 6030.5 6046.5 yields -0.01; 6.35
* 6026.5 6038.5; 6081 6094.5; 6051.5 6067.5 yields 0.10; 6.2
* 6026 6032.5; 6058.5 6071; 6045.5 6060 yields -0.02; 5.85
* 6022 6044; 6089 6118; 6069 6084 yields 0.10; 6.3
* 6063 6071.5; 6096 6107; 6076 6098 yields -0.01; 5.72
